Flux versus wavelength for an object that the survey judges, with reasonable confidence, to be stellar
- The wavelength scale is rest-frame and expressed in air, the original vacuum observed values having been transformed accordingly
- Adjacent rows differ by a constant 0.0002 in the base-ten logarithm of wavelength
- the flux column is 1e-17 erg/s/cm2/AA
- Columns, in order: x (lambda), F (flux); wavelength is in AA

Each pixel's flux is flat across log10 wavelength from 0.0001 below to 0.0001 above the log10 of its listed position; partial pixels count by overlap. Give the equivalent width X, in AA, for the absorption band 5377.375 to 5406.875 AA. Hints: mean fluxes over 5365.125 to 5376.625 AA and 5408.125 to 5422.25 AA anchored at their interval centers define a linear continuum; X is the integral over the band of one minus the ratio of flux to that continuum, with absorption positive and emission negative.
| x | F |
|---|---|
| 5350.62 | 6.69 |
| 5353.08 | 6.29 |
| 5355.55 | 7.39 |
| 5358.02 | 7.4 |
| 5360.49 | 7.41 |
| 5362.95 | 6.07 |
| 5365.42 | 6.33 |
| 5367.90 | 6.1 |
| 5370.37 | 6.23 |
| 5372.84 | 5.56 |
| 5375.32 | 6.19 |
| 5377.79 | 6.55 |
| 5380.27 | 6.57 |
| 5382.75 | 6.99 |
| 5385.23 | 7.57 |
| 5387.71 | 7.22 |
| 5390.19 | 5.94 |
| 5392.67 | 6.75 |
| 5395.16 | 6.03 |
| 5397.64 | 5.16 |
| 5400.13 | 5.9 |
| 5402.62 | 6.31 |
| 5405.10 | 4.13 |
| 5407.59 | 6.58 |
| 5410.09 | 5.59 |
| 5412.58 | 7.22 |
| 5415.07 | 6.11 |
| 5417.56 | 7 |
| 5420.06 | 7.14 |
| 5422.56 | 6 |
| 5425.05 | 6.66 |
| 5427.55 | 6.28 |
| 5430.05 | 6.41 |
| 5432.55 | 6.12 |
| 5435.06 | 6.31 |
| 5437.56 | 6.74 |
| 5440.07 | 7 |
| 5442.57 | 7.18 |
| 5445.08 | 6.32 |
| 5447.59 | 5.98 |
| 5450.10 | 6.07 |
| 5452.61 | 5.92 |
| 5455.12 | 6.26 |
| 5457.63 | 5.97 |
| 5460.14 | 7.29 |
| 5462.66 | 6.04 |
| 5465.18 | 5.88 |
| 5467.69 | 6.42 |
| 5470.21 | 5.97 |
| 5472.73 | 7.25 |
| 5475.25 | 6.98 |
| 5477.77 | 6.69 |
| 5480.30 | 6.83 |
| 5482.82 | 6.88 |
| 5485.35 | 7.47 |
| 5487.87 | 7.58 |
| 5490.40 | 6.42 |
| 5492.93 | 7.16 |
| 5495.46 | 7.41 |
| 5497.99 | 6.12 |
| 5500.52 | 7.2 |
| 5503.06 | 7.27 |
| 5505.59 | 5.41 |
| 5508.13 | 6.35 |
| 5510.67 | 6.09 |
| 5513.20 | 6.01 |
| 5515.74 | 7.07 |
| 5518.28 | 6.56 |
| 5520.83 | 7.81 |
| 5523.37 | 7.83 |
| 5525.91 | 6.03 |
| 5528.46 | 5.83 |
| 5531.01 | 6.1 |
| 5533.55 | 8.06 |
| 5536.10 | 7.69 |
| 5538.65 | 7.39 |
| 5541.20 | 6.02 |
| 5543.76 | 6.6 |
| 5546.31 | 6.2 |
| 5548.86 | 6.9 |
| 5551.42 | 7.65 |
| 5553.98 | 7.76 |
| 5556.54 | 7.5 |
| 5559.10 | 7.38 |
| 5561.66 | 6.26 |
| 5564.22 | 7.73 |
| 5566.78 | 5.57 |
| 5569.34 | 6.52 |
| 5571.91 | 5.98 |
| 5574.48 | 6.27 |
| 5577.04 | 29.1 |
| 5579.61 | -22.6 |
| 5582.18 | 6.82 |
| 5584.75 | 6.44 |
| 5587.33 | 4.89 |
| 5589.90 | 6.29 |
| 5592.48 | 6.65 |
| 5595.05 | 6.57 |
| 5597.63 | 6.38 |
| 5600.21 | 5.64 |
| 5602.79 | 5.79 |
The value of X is 0.2 AA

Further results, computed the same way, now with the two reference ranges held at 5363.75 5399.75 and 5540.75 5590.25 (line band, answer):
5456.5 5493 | -2.32 AA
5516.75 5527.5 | -1.26 AA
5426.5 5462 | -0.49 AA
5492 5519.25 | -1.31 AA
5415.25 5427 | -0.53 AA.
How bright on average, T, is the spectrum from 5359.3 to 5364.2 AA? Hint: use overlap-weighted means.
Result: 6.75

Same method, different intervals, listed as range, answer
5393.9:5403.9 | 5.84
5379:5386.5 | 7.04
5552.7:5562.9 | 7.23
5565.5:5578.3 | 10.7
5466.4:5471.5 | 6.21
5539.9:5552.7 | 6.67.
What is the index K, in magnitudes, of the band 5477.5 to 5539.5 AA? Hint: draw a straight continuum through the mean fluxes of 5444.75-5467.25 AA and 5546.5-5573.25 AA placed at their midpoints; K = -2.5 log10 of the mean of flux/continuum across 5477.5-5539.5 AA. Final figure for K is -0.05 mag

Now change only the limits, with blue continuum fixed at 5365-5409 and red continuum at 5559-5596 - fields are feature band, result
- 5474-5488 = -0.16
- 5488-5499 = -0.14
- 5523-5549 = -0.13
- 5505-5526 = -0.10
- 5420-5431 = -0.05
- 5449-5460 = -0.01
